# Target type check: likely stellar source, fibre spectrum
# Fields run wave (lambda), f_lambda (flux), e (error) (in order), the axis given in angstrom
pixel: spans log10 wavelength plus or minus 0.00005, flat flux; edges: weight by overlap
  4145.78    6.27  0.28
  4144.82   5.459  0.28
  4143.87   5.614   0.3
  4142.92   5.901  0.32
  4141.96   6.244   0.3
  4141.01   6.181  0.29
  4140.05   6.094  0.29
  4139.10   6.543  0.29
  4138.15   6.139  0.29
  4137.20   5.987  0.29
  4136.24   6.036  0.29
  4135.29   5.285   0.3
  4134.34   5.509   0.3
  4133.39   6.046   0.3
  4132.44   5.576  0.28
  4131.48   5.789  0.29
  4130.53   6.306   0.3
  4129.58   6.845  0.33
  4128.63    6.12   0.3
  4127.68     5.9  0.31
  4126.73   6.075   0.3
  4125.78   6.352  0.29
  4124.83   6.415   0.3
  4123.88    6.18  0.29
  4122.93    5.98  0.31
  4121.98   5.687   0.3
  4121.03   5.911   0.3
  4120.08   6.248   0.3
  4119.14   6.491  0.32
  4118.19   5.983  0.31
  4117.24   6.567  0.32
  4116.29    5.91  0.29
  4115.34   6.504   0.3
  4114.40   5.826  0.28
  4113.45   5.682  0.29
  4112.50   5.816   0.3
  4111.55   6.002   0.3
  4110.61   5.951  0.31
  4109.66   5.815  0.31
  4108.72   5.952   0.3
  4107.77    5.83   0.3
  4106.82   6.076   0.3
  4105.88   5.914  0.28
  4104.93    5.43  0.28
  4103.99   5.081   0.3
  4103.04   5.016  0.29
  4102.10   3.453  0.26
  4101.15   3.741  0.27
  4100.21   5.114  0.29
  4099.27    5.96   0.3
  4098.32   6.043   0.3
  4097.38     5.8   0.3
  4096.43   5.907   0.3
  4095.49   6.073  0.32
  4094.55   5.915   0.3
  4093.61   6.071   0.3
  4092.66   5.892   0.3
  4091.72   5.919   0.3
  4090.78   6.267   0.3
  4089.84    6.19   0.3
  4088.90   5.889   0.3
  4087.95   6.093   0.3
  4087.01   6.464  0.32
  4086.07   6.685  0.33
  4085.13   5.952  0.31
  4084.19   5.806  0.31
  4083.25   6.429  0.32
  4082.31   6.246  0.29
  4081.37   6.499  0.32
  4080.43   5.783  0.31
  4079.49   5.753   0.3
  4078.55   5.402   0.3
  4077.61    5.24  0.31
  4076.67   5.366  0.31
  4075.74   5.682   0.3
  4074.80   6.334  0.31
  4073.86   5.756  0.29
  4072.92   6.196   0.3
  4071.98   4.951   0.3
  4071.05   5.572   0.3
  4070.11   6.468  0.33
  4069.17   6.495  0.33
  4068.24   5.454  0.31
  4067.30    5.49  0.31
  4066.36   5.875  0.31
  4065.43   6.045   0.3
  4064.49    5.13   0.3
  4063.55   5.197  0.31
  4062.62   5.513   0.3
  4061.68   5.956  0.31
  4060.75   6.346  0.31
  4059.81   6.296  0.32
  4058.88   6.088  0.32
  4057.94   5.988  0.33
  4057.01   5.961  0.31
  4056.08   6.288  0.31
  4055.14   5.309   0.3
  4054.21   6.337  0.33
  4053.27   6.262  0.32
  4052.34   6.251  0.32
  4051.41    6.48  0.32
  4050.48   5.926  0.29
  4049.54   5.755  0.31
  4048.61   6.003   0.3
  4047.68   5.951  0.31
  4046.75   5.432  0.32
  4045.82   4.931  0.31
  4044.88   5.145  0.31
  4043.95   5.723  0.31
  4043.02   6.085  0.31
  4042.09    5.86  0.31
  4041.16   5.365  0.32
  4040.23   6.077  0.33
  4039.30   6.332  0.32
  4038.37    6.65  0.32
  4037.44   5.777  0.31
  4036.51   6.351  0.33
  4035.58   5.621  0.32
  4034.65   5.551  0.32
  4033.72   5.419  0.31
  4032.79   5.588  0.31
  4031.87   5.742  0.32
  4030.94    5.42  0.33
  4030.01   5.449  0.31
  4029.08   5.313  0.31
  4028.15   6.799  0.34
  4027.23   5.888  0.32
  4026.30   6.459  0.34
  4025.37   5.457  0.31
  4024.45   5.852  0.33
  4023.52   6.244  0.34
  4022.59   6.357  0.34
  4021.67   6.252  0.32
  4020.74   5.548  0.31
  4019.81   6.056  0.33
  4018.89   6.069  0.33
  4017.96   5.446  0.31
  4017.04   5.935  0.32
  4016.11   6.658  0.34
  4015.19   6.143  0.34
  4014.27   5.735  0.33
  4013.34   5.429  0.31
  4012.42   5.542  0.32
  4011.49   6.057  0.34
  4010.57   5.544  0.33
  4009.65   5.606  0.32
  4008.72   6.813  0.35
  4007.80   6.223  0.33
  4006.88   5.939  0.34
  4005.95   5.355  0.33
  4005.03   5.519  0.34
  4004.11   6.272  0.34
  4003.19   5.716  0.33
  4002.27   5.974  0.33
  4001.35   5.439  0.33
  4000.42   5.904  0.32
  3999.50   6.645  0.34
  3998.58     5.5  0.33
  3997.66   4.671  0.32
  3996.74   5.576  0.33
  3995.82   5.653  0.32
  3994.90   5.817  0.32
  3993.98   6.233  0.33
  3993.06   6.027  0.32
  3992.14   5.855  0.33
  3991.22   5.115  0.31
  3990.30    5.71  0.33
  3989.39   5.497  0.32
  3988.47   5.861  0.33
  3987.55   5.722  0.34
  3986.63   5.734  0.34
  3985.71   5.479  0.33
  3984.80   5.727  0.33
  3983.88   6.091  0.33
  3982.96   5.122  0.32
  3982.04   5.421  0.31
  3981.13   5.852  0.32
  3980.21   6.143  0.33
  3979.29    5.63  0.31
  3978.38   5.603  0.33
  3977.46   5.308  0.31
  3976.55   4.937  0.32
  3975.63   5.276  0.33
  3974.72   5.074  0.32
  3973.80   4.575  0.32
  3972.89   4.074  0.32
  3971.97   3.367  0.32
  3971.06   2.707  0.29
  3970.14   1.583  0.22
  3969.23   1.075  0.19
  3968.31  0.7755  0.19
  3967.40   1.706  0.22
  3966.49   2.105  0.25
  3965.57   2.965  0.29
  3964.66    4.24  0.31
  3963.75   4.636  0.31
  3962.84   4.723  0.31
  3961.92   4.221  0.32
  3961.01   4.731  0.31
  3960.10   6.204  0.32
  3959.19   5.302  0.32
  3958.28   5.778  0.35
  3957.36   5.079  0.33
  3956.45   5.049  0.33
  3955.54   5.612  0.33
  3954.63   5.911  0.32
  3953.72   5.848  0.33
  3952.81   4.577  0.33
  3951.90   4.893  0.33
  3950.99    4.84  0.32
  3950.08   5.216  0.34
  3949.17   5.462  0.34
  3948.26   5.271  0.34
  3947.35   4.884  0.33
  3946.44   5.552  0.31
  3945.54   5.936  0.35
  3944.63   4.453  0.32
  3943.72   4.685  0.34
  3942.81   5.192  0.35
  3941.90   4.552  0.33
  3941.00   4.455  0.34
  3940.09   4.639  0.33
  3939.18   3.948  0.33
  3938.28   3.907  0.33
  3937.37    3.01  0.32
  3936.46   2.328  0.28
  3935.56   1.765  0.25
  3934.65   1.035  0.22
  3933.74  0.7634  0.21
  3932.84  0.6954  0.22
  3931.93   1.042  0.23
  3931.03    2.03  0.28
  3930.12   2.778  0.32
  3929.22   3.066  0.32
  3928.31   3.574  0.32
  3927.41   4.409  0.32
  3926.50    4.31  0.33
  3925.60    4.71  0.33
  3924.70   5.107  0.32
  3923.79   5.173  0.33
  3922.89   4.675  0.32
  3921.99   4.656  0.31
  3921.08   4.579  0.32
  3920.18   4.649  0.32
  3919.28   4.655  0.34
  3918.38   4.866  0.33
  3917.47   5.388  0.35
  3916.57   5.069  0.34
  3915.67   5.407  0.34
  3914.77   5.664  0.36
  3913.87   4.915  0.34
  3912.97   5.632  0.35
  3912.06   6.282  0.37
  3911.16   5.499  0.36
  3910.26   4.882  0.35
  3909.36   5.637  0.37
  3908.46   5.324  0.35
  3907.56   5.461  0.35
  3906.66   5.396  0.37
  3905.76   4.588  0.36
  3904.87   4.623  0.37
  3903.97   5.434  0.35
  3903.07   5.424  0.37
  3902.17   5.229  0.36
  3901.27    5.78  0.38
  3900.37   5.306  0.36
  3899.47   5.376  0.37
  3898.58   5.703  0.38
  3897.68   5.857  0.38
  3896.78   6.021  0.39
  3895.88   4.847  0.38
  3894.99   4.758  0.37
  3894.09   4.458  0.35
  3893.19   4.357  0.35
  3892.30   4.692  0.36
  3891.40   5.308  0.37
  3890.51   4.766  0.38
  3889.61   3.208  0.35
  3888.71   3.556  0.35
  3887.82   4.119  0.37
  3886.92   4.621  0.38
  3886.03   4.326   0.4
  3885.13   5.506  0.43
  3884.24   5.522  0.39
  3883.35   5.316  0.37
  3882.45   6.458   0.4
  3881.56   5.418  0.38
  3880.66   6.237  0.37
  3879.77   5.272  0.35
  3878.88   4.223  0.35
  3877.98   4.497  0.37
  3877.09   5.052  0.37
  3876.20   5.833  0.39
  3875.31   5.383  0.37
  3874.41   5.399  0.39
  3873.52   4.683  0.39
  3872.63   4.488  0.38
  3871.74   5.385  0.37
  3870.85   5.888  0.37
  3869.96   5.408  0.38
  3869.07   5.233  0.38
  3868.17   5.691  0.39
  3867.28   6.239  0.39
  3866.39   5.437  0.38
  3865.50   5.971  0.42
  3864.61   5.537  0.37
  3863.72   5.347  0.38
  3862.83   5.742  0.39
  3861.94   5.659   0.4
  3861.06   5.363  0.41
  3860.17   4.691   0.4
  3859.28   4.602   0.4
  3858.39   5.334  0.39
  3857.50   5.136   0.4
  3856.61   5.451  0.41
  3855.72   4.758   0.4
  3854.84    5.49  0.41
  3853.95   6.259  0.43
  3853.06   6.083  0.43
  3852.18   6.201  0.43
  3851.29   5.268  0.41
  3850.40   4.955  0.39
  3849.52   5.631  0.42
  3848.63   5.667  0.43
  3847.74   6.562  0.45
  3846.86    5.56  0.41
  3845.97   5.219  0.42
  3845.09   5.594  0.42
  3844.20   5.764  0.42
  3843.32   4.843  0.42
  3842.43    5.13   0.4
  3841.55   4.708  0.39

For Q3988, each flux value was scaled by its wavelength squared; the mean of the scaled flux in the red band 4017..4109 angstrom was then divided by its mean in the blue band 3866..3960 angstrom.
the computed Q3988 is 1.3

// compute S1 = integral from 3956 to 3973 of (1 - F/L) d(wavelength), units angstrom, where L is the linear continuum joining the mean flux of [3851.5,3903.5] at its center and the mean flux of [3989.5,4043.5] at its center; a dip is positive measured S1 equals 5.82 angstrom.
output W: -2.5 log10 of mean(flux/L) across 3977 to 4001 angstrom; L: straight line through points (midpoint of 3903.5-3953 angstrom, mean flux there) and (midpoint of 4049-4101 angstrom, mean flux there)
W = -0.14 mag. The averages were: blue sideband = 4.39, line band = 5.69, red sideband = 5.92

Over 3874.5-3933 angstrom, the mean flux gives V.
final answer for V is 4.83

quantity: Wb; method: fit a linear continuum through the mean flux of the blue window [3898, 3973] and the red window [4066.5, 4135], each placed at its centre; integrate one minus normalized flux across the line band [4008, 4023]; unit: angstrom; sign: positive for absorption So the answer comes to -2.53 angstrom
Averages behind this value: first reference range 4.36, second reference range 5.88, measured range 5.95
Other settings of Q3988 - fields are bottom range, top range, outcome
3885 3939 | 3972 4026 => 1.35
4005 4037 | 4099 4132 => 1.04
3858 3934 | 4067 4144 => 1.34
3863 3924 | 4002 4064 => 1.22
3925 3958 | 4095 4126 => 1.55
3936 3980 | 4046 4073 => 1.40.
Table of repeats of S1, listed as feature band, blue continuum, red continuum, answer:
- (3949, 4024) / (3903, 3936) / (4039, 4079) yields -2.8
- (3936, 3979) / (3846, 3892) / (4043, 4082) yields 8.9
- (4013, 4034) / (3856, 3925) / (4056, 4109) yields -1.1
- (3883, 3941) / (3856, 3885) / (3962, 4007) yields 8.4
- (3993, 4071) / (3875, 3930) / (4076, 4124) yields -4.5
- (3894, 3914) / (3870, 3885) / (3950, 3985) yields -1.0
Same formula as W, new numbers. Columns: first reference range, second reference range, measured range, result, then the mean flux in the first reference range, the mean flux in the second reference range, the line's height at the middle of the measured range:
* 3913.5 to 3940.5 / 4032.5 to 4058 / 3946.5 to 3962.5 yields -0.23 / 3.75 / 5.87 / 4.25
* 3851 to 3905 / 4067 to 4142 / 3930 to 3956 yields 0.33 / 5.24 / 5.9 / 5.42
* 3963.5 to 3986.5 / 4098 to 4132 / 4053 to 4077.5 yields -0.11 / 4.24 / 5.83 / 5.27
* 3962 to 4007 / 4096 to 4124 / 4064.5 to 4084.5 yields -0.06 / 4.93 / 5.72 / 5.5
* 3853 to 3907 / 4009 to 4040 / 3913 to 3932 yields 0.22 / 5.2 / 5.89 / 5.41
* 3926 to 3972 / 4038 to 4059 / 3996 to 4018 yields -0.15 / 3.87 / 5.92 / 5.06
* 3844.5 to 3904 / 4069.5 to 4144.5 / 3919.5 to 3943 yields 0.48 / 5.28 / 5.9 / 5.43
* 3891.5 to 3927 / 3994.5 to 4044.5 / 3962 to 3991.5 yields 0.24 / 5.14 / 5.86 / 5.58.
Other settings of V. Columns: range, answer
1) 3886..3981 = 4.47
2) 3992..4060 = 5.88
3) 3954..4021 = 5.19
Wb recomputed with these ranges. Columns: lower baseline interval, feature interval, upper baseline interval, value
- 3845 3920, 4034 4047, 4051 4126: -0.1 angstrom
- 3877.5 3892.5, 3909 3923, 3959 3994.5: -1.0 angstrom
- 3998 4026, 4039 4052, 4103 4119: 0.2 angstrom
